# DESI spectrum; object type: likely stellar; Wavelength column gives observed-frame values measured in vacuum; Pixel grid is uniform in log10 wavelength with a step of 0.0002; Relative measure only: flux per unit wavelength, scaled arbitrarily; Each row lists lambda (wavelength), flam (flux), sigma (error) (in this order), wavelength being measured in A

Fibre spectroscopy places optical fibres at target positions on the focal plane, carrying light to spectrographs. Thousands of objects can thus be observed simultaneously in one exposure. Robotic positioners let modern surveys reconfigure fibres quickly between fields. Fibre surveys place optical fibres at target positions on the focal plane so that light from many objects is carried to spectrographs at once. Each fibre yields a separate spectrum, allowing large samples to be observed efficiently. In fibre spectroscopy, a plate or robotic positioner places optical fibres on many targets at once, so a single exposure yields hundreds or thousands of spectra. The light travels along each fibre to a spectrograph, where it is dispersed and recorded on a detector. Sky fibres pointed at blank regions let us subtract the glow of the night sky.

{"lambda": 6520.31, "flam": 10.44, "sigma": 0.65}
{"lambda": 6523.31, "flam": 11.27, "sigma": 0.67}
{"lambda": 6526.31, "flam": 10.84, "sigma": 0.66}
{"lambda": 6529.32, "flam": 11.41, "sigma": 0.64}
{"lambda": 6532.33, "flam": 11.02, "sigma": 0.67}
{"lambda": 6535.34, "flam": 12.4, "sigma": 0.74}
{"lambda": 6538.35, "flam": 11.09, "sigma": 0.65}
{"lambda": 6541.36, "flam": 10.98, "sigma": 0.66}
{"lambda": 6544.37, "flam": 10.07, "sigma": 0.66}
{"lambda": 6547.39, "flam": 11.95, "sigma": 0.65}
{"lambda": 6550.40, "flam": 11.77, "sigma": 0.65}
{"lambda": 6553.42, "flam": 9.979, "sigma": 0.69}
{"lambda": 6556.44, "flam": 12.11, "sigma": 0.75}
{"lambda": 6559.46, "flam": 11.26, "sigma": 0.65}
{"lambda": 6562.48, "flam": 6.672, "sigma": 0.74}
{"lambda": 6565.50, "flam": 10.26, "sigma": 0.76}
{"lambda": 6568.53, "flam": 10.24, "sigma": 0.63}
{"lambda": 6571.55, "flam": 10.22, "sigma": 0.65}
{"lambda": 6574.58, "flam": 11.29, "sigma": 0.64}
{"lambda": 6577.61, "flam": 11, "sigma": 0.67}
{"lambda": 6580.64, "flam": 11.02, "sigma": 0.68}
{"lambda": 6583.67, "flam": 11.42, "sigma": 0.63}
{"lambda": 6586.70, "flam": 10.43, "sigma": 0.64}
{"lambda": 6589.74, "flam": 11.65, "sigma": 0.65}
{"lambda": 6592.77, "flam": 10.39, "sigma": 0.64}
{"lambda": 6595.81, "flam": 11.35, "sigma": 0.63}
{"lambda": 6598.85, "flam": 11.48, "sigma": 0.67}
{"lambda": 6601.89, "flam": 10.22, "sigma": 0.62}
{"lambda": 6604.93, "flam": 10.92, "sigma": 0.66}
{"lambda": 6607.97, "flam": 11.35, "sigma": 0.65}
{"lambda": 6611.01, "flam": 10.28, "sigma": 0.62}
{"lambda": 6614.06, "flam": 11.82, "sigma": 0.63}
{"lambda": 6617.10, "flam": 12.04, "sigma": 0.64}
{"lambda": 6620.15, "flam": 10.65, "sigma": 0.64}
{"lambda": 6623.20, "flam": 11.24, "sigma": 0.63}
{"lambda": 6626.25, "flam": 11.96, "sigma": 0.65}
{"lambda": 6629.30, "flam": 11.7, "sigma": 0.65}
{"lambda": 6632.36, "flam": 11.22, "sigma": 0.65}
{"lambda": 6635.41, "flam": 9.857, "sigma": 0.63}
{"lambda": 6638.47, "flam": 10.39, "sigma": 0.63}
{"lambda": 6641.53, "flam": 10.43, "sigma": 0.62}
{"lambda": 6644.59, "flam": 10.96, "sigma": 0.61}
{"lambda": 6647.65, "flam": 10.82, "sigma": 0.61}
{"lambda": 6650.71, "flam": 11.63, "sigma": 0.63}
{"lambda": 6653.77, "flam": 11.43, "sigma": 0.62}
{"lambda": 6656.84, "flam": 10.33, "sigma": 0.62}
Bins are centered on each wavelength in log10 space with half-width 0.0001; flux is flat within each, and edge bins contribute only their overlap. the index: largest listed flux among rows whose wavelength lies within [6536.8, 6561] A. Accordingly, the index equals 12.11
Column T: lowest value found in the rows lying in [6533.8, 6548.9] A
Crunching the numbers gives 10.07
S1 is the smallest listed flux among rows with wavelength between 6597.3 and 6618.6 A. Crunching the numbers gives 10.22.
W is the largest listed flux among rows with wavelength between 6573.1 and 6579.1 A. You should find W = 11.29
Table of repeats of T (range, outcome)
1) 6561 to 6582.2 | 6.672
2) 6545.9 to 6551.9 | 11.77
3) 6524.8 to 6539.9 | 10.84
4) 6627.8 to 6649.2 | 9.857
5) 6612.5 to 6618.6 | 11.82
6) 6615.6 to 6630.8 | 10.65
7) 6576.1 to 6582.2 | 11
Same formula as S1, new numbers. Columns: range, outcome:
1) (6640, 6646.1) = 10.43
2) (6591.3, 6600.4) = 10.39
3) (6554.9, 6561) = 11.26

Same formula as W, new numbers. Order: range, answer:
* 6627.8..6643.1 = 11.7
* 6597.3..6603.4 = 11.48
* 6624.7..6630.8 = 11.96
